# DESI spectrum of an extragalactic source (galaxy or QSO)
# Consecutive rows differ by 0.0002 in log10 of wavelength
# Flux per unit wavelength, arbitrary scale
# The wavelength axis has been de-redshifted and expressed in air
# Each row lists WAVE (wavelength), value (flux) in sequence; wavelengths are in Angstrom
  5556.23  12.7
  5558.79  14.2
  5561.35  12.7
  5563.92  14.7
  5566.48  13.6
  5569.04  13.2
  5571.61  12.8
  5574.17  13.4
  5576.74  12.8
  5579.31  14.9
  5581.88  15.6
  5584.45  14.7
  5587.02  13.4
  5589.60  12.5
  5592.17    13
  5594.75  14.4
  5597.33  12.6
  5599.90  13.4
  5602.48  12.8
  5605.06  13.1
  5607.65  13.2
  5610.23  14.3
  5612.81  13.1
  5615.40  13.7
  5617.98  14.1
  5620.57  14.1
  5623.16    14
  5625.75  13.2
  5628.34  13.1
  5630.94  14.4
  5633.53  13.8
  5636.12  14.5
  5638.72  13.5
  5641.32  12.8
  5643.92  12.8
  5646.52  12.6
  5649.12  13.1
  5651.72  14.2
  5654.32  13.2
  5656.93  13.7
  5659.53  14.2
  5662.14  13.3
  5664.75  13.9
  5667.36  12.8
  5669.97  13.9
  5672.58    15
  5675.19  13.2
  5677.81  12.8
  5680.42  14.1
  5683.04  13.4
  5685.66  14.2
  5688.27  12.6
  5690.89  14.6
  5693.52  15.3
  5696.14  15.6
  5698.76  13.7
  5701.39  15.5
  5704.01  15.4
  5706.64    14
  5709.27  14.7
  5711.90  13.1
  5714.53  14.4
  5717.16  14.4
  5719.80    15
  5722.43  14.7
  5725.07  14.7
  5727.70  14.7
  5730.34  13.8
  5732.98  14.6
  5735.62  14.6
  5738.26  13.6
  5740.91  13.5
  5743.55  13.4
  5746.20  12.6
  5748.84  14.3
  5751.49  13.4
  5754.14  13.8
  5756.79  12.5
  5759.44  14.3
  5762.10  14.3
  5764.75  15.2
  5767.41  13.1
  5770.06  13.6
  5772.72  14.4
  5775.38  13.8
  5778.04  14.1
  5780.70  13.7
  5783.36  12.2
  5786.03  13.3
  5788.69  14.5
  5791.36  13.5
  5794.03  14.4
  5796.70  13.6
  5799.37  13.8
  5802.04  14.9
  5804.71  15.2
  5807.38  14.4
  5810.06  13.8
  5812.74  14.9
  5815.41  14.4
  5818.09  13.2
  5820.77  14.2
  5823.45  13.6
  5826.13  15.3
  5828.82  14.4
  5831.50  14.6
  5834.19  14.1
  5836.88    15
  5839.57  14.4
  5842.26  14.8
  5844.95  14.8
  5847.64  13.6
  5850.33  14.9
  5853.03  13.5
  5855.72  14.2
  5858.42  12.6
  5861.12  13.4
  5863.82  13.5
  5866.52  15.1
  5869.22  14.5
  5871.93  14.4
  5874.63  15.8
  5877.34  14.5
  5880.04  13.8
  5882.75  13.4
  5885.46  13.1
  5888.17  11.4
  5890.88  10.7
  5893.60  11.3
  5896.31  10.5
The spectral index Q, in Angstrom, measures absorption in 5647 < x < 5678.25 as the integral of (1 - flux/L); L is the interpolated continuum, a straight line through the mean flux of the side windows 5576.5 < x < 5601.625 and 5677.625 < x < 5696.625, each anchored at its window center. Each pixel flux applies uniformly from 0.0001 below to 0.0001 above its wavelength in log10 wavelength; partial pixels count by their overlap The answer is 0.9 Angstrom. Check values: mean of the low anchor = 13.8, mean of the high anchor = 14.1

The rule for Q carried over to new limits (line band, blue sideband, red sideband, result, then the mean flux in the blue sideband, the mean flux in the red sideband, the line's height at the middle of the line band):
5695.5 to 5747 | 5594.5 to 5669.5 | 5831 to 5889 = -2.14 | 13.5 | 14.1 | 13.7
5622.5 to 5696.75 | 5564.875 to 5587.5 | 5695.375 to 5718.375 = 3.00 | 13.9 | 14.5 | 14.3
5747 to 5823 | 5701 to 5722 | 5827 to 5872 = 2.24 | 14.5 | 14.2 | 14.4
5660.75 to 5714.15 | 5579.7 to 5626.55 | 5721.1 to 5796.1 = -1.12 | 13.7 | 13.9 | 13.8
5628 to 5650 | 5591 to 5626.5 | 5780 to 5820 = 0.27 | 13.5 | 14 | 13.6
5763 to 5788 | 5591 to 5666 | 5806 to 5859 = 0.55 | 13.5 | 14.3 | 14.1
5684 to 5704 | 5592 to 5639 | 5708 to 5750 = -0.81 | 13.6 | 14.1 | 14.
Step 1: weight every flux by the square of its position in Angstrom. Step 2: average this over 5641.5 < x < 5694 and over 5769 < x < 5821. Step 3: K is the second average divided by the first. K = 1.1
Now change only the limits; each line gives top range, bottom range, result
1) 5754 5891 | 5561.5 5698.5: 1.10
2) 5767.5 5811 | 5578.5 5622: 1.09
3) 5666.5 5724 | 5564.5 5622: 1.08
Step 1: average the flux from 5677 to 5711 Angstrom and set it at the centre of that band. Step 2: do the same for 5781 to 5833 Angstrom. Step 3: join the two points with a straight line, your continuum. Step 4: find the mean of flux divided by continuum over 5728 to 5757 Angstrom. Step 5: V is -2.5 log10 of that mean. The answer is 0.04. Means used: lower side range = 14.3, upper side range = 14.1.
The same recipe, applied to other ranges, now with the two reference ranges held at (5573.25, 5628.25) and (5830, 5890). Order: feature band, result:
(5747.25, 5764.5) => 0.00 mag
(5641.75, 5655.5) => 0.04 mag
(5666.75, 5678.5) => 0.01 mag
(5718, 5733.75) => -0.06 mag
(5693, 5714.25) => -0.06 mag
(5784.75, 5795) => 0.00 mag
